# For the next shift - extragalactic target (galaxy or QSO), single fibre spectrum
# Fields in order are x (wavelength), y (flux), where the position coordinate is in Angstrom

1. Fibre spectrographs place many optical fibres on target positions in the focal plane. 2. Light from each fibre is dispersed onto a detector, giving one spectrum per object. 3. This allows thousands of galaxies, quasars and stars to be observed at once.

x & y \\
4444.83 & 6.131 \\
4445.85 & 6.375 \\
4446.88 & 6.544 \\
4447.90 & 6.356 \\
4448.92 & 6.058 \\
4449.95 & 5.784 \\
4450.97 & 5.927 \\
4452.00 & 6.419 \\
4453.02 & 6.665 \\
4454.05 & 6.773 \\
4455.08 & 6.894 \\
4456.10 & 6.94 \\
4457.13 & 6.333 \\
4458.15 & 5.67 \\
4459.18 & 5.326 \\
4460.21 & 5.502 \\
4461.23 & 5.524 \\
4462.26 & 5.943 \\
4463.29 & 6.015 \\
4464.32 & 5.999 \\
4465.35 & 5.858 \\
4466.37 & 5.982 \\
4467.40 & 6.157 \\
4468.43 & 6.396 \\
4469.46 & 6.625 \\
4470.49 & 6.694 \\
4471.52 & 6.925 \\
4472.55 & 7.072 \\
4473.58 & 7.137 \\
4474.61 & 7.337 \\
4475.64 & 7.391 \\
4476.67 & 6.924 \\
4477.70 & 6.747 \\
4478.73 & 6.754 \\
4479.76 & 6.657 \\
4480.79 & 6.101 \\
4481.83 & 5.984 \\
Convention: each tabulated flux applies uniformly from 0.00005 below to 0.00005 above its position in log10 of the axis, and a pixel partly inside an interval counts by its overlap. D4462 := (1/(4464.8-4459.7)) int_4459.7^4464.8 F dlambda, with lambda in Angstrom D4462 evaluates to 5.8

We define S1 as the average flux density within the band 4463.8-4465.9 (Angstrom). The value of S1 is 5.94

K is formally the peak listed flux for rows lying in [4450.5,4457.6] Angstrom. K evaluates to 6.94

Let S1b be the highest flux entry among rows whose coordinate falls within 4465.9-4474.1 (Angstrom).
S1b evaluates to 7.137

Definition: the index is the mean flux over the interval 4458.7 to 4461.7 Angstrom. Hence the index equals 5.46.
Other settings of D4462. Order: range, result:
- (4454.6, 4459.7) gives 6.23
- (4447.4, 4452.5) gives 6.11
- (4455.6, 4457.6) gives 6.63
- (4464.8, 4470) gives 6.21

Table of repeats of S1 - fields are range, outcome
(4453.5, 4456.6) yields 6.86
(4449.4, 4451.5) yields 5.85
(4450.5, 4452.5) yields 6.16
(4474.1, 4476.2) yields 7.36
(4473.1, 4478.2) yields 7.11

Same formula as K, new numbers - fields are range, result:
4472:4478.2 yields 7.391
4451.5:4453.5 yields 6.665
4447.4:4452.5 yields 6.419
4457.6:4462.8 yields 5.943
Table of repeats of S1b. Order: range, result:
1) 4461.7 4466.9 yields 6.015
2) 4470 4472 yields 6.925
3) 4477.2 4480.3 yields 6.754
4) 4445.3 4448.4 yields 6.544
